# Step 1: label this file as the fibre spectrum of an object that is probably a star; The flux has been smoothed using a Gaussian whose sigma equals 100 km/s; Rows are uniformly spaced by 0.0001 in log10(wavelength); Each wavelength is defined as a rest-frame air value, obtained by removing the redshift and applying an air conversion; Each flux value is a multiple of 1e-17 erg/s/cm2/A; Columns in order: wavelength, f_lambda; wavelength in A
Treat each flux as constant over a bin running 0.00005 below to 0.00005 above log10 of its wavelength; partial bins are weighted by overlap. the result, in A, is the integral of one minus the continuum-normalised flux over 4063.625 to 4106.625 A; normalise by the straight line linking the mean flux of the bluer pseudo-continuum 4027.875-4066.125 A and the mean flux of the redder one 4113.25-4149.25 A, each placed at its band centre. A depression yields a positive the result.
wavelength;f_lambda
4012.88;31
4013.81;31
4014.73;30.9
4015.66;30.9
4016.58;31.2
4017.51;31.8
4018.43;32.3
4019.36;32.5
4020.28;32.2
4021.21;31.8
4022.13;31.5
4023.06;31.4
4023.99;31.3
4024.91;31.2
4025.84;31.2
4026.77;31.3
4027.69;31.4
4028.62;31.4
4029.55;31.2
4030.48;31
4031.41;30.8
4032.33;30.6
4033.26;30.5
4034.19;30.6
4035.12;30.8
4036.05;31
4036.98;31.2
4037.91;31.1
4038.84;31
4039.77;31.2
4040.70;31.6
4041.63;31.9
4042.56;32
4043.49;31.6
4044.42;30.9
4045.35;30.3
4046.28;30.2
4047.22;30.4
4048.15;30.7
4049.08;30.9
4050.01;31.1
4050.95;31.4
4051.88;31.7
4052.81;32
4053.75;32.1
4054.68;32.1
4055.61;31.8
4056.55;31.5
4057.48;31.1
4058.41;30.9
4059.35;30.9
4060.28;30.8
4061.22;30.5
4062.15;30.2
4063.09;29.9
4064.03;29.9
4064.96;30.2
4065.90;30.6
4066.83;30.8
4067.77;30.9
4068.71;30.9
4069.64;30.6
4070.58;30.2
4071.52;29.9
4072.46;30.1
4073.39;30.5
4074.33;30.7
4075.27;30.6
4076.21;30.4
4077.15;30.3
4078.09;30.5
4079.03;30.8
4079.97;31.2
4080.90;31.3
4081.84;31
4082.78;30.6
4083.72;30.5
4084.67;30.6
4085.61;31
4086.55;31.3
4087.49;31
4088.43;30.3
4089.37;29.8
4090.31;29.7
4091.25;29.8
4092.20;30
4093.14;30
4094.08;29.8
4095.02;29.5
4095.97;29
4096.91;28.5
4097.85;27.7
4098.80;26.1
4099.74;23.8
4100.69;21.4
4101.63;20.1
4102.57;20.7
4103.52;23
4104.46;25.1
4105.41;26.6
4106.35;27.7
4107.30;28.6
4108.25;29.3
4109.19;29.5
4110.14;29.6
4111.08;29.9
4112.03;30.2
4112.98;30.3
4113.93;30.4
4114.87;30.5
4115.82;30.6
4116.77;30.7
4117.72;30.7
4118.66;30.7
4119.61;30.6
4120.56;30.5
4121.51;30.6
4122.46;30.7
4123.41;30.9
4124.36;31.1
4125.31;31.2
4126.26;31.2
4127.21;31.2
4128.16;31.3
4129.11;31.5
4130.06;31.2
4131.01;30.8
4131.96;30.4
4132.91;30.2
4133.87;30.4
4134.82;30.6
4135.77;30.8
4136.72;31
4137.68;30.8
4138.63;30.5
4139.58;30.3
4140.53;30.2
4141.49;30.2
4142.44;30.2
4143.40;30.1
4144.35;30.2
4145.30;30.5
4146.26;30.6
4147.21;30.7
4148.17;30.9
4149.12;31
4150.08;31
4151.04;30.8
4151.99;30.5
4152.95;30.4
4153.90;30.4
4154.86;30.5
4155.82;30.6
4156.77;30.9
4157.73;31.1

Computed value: 2.6 A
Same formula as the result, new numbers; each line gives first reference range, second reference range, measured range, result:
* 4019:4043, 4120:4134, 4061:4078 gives 0.4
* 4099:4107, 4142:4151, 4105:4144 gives -4.8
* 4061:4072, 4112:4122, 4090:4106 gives 2.1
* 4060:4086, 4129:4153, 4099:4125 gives 1.9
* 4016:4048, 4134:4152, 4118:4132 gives -0.1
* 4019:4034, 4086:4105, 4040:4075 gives -1.6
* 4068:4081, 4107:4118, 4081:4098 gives 0.2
